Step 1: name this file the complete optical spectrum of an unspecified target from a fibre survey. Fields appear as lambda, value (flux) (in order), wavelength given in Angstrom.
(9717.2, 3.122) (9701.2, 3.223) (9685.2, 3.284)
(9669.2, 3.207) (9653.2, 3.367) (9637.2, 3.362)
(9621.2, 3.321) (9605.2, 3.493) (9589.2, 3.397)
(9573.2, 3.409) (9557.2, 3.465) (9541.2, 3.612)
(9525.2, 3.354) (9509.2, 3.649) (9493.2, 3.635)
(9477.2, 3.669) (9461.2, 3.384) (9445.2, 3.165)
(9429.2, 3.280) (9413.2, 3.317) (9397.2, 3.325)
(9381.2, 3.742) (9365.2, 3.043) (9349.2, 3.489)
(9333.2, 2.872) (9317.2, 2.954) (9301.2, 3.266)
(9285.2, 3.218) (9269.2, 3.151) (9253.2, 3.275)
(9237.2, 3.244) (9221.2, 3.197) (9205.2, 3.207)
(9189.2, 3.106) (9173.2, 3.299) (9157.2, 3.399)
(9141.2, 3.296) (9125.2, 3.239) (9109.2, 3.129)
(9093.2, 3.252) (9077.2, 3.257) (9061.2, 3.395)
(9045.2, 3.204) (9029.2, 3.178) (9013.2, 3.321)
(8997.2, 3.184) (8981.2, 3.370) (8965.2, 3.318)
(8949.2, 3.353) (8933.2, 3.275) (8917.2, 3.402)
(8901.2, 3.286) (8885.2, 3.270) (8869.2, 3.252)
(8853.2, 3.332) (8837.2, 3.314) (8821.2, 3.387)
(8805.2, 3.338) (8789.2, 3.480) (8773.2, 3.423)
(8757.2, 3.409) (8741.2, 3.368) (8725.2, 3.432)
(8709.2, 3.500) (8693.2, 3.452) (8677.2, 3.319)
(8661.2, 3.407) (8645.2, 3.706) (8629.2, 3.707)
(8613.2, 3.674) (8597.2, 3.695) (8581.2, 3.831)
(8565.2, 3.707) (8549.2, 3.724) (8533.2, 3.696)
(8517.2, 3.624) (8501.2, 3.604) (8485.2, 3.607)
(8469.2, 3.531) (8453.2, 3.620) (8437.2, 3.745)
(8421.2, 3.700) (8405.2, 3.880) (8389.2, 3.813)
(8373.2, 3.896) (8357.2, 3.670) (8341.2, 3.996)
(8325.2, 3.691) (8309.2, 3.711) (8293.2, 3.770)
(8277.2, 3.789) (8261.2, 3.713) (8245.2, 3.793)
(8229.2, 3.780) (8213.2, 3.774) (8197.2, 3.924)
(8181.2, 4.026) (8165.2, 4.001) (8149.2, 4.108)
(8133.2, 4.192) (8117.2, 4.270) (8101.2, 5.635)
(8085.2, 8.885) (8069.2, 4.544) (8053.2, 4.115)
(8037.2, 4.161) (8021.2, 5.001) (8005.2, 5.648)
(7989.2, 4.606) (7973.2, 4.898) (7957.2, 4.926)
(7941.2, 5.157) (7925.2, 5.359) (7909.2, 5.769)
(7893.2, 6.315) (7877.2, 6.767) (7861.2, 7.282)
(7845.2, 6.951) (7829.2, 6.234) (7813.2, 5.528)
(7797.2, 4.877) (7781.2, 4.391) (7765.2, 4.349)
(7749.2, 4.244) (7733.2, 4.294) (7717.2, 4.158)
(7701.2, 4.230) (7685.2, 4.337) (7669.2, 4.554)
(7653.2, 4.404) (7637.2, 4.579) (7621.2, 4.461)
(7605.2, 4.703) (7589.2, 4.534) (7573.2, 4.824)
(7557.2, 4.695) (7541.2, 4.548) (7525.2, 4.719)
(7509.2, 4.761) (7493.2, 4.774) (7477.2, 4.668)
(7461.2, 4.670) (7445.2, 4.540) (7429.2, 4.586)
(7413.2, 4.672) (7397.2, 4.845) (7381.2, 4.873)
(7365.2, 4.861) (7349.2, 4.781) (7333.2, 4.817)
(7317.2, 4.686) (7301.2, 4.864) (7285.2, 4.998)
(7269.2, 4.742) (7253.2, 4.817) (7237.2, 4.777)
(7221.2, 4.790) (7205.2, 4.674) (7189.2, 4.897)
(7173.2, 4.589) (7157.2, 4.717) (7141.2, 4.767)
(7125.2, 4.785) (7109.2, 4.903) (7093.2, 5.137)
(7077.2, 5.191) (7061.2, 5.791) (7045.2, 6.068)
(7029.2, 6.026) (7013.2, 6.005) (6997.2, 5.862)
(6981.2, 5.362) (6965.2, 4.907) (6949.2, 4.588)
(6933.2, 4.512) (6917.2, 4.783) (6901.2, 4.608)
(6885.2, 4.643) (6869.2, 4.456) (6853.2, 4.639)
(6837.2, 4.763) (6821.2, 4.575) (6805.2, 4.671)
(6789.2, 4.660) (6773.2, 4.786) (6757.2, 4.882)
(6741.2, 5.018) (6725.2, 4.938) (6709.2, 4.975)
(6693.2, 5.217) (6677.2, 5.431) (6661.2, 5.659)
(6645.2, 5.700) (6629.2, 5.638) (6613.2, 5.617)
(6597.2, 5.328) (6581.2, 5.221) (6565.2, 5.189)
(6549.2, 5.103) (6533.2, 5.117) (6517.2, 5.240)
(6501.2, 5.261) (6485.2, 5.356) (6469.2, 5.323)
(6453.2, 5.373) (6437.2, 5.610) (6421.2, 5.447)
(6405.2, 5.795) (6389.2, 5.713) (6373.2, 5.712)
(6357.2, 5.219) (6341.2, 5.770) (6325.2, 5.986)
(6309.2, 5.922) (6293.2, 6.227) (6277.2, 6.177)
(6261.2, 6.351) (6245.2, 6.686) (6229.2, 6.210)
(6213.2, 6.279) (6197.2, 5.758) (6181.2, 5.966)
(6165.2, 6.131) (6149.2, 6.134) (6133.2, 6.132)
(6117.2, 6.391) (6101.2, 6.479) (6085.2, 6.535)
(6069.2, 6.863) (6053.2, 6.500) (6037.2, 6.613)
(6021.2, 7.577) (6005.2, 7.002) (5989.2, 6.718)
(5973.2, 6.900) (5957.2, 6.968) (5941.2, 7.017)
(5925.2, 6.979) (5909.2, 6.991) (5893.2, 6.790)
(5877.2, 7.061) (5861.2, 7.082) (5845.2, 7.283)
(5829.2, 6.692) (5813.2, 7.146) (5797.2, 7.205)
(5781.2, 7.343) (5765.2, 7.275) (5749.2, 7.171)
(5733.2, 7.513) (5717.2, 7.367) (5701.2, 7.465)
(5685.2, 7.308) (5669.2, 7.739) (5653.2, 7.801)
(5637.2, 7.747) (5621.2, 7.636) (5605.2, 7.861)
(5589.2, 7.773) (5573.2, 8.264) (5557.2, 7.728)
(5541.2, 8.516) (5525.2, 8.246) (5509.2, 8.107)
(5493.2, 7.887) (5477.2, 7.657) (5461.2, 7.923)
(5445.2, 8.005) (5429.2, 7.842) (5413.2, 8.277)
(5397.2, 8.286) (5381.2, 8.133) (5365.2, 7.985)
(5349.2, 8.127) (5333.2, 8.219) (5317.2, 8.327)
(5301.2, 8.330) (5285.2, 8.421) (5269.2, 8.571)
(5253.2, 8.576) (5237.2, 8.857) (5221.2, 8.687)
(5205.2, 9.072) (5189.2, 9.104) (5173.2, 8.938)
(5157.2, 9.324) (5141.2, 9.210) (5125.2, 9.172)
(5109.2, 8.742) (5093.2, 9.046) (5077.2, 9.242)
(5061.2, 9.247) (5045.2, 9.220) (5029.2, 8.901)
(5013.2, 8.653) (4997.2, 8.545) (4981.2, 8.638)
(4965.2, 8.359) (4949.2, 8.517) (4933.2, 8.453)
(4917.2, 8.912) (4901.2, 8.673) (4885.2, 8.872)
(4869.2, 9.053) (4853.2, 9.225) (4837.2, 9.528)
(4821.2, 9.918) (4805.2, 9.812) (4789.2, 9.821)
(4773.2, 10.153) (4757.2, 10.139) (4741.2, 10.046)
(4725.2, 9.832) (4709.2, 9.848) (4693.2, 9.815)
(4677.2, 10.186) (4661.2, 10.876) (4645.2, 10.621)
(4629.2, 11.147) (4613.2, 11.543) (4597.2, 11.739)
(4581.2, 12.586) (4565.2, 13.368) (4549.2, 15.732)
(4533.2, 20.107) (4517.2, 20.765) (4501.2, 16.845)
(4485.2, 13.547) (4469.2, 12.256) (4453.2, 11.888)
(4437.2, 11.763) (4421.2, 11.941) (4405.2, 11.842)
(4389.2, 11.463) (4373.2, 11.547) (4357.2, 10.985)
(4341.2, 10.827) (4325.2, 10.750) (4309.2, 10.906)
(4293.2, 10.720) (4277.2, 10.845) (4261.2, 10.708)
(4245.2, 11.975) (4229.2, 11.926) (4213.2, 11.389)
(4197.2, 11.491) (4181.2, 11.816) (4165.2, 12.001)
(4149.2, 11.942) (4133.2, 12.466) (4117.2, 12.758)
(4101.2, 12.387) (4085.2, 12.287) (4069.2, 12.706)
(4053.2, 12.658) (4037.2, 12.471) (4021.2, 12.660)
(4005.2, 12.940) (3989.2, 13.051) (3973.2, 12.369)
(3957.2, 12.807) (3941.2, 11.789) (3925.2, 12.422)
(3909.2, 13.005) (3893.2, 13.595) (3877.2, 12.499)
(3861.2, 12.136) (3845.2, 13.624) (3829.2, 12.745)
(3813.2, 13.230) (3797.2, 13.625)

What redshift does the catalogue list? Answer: 0.616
